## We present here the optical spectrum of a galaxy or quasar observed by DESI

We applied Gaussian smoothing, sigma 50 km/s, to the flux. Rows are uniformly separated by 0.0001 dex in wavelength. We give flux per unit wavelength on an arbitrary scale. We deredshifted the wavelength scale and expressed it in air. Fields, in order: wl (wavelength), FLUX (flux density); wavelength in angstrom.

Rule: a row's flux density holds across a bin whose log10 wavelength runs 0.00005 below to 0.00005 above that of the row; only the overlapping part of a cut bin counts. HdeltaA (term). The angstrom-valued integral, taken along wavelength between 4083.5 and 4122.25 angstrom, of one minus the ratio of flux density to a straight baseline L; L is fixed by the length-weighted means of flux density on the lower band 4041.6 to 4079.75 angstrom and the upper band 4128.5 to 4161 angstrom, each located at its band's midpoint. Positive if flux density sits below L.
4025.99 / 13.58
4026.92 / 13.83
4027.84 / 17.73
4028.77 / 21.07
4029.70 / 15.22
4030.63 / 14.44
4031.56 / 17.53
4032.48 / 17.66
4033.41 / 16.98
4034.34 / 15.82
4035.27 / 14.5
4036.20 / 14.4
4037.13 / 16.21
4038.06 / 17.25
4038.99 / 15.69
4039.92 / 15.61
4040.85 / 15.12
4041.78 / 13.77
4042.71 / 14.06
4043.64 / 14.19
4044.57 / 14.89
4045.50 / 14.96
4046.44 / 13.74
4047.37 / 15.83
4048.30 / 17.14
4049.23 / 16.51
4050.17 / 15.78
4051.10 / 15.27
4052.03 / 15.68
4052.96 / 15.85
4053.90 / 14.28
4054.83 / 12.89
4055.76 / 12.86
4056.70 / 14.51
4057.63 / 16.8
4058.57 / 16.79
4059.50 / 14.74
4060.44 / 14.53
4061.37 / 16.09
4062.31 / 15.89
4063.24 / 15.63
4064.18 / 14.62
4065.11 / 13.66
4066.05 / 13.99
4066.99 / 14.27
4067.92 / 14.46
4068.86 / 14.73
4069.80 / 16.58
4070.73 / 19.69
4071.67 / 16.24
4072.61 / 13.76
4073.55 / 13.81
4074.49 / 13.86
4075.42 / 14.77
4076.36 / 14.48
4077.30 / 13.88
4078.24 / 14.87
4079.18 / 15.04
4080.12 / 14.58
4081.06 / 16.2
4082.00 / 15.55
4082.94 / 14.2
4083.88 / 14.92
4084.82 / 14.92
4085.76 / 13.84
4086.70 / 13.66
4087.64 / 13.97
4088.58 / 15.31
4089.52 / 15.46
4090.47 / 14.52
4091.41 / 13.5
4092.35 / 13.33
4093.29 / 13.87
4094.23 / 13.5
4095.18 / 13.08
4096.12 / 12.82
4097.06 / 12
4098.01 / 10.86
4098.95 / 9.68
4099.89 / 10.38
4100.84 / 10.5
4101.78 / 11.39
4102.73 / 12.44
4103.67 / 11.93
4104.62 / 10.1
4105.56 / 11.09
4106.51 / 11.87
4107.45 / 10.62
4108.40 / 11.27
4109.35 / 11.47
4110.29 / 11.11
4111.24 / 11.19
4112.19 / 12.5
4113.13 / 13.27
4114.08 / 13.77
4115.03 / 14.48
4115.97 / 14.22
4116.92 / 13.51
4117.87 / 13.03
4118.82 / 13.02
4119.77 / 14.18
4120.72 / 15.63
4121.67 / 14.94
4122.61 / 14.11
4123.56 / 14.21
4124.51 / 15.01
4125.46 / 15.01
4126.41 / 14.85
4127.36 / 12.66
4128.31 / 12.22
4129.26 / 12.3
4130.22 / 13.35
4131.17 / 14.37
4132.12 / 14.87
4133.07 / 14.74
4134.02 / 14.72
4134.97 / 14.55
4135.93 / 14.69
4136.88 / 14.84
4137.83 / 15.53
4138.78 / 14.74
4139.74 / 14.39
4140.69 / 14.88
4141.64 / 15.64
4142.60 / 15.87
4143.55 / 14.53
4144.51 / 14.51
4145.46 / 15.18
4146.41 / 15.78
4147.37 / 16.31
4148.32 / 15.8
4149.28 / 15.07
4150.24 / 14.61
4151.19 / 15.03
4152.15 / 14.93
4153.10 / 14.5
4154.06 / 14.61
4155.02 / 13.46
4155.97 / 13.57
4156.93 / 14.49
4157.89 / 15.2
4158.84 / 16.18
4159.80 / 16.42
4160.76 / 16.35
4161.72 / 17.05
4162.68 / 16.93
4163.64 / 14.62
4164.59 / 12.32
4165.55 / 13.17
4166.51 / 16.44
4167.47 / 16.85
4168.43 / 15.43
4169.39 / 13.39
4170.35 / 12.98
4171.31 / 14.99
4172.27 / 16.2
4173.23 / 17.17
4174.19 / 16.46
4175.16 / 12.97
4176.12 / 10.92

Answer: 5.4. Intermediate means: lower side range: 15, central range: 12.9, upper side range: 14.8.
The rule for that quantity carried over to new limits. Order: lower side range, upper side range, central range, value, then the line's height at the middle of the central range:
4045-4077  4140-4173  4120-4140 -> 0.99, 15.1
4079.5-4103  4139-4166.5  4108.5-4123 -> 0.79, 14.1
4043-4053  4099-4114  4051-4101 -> -3.26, 13.5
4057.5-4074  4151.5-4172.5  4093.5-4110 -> 4.01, 15.2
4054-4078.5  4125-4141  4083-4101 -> 1.78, 14.7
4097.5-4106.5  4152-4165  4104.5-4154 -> -3.93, 13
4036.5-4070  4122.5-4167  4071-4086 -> 0.26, 15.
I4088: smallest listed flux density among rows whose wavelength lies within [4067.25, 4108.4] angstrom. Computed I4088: 9.68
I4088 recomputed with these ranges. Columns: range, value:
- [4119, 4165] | 12.22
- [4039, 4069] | 12.86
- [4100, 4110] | 10.1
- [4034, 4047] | 13.74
